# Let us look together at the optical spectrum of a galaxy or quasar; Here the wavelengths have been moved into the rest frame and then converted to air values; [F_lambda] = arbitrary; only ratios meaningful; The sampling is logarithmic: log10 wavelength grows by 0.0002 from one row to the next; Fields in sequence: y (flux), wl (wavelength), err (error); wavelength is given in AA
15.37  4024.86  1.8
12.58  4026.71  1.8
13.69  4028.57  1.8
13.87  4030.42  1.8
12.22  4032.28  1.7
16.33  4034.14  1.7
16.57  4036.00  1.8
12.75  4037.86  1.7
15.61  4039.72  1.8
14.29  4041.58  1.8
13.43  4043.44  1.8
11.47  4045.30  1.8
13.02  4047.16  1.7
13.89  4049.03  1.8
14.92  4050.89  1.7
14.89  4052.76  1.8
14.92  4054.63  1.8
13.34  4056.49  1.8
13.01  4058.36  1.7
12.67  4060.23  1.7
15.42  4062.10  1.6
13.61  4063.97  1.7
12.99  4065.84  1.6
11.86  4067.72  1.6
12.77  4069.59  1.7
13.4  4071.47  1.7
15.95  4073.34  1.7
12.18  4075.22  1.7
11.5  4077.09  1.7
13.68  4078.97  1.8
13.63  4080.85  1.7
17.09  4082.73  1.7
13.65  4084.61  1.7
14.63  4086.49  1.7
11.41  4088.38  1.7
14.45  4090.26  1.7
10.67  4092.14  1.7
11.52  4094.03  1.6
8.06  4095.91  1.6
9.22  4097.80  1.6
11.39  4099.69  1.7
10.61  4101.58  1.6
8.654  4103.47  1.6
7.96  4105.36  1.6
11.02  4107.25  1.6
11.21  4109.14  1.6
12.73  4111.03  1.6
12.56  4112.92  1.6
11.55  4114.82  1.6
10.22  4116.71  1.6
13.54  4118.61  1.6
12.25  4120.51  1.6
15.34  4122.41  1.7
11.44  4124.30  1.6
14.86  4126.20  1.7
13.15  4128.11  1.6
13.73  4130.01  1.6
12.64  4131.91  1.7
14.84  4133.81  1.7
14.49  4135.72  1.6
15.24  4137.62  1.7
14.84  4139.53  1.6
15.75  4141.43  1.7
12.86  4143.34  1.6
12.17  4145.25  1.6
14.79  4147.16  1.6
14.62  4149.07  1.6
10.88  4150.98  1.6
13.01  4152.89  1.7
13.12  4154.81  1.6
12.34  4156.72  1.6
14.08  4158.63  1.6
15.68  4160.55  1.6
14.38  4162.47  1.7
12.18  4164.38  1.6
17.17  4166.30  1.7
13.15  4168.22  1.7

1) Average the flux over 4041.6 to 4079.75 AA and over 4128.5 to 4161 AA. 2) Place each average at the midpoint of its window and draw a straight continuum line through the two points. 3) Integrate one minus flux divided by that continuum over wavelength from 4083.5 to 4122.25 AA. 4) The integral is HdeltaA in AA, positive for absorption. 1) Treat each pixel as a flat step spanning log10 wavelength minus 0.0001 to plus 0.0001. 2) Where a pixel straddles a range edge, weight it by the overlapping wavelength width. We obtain 6.1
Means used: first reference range 13.5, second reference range 13.8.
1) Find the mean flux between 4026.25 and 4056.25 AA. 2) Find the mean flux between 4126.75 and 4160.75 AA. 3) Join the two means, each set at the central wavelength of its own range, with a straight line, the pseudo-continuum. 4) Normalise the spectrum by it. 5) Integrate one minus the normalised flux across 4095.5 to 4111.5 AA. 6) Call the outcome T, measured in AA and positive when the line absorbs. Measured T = 4.4 AA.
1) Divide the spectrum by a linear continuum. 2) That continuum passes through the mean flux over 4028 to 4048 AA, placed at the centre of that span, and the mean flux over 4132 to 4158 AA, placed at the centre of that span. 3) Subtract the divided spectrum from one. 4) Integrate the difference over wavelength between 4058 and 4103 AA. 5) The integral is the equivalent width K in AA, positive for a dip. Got 3.9 AA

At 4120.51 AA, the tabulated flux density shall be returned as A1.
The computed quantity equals 12.25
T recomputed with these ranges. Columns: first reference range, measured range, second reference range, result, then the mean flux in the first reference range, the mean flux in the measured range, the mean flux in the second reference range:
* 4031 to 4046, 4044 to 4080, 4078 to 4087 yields 2.2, 14.1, 13.4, 14.5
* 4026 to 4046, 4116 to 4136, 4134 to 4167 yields 0.9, 13.9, 13.3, 14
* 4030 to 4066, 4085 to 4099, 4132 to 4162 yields 2.4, 14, 11.5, 13.9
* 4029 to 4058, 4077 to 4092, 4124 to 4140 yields 0.3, 14.1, 13.7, 14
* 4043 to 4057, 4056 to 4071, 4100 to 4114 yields -0.2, 13.8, 13.2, 10.7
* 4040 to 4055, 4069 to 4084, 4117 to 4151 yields 0.1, 13.9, 13.8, 13.8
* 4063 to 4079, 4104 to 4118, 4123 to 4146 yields 2.6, 13.1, 11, 13.9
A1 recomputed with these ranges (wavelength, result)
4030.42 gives 13.87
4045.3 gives 11.47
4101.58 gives 10.61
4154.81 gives 13.12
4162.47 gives 14.38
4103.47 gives 8.654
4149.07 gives 14.62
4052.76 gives 14.89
